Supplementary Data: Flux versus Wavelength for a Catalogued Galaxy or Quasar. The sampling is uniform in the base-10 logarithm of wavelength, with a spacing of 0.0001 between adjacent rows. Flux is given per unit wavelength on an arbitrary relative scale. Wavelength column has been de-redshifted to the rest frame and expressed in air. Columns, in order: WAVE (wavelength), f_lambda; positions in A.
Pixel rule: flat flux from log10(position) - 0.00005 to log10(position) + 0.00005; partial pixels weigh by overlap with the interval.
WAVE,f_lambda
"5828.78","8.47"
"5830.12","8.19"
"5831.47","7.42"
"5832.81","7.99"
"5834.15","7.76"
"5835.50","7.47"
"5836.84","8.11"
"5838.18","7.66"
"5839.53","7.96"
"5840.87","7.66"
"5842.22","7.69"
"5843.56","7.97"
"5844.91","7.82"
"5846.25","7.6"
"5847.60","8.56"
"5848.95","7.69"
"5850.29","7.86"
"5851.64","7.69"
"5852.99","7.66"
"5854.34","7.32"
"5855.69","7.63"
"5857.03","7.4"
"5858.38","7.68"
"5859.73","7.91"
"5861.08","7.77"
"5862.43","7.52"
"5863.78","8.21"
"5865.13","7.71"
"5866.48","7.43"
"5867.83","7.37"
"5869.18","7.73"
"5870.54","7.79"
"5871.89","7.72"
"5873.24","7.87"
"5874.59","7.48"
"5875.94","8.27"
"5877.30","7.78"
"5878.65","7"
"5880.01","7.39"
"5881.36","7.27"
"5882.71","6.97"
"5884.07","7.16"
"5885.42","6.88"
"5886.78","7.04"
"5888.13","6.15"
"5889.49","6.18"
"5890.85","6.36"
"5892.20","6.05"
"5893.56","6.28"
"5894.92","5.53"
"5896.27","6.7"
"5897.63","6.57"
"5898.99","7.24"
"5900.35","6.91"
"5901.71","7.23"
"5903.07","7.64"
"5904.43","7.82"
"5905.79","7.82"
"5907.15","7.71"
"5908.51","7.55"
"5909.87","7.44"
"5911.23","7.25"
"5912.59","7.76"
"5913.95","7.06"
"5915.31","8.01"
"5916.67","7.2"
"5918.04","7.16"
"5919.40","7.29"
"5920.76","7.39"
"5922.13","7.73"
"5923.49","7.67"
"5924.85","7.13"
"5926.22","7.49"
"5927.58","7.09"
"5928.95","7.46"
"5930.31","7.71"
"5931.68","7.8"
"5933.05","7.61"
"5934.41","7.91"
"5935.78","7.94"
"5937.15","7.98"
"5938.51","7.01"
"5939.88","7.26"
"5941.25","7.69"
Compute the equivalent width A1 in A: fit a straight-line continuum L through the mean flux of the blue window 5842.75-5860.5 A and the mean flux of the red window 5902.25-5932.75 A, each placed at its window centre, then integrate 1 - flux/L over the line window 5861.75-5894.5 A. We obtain 1.87 A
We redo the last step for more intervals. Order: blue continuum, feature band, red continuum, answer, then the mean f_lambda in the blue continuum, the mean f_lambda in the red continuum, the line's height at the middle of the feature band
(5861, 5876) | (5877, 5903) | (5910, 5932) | 2.83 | 7.72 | 7.45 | 7.61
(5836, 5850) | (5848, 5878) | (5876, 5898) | -1.45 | 7.87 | 6.75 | 7.36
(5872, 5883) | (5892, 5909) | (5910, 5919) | 0.98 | 7.54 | 7.41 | 7.46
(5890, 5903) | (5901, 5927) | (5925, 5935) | -1.49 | 6.59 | 7.55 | 7.09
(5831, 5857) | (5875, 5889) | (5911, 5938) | 0.86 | 7.76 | 7.53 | 7.65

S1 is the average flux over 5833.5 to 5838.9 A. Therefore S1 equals 7.75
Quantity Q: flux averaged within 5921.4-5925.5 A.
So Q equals 7.51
